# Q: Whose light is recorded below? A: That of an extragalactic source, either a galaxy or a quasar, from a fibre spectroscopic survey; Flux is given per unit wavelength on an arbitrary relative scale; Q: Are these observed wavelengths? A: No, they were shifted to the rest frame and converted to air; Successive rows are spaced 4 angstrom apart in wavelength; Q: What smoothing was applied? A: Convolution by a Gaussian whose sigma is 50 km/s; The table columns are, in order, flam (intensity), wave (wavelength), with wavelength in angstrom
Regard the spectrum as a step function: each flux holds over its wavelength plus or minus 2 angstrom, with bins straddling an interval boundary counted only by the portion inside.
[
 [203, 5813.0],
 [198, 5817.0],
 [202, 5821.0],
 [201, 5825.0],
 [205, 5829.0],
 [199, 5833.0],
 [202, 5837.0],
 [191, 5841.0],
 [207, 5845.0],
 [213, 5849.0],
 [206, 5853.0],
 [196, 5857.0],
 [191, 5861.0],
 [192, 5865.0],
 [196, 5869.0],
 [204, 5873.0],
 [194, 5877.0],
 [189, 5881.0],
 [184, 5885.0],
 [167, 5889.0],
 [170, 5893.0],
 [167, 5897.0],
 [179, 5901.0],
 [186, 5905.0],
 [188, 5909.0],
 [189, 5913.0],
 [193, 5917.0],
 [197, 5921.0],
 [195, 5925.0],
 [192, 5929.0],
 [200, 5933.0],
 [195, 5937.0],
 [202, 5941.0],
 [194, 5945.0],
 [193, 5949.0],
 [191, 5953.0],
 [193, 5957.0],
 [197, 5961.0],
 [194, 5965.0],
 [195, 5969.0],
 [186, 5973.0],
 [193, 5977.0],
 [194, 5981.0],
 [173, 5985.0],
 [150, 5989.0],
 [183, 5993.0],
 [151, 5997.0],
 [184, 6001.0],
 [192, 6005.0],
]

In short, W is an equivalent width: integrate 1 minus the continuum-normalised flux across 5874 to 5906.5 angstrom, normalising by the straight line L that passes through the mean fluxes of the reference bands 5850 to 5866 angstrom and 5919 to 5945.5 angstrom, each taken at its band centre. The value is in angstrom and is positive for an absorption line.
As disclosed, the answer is 2.8 angstrom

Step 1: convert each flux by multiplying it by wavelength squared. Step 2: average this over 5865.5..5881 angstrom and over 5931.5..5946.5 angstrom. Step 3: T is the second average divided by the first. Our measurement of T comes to 1.03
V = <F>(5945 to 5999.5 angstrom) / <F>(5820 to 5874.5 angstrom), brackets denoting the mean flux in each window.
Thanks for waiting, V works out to 0.92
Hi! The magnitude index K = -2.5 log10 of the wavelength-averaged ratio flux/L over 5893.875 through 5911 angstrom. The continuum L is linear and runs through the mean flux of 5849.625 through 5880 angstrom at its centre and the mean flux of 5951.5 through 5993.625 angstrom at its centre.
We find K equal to 0.08 mag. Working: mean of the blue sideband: 197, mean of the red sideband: 186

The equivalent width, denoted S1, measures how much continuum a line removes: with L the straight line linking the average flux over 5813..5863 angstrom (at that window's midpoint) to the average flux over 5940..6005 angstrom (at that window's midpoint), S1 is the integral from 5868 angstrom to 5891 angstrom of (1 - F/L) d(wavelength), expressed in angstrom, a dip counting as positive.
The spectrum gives 0.9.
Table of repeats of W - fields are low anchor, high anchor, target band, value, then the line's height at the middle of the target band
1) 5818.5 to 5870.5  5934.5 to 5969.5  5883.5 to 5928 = 3.1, 197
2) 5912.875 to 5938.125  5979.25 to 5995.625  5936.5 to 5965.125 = -1.3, 186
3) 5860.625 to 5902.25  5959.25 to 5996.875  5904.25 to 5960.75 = -3.0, 184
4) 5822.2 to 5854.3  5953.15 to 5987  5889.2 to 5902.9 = 1.8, 198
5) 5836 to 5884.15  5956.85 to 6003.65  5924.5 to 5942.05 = -0.8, 189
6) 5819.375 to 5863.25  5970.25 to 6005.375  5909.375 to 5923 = -0.2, 189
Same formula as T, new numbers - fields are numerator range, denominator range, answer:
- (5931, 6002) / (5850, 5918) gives 1.02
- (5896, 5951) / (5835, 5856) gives 0.96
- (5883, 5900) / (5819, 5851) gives 0.87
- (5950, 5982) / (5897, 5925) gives 1.05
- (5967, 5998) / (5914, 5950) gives 0.93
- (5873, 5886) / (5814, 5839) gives 0.97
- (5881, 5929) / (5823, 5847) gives 0.94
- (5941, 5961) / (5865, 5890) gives 1.05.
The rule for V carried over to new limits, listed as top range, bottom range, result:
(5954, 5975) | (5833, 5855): 0.95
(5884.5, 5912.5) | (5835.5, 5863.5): 0.88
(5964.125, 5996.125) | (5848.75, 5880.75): 0.92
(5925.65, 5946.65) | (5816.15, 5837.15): 0.98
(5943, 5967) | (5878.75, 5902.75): 1.10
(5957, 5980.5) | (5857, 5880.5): 0.99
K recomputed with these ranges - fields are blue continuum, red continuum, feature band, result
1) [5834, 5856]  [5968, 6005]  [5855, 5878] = 0.022 mag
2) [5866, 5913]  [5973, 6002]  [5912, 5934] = -0.074 mag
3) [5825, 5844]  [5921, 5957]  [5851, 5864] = 0.009 mag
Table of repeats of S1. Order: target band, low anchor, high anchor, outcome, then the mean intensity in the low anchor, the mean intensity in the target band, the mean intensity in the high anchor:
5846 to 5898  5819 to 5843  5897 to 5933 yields 1.1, 200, 191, 189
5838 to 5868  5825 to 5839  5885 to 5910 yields -0.9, 202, 199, 176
